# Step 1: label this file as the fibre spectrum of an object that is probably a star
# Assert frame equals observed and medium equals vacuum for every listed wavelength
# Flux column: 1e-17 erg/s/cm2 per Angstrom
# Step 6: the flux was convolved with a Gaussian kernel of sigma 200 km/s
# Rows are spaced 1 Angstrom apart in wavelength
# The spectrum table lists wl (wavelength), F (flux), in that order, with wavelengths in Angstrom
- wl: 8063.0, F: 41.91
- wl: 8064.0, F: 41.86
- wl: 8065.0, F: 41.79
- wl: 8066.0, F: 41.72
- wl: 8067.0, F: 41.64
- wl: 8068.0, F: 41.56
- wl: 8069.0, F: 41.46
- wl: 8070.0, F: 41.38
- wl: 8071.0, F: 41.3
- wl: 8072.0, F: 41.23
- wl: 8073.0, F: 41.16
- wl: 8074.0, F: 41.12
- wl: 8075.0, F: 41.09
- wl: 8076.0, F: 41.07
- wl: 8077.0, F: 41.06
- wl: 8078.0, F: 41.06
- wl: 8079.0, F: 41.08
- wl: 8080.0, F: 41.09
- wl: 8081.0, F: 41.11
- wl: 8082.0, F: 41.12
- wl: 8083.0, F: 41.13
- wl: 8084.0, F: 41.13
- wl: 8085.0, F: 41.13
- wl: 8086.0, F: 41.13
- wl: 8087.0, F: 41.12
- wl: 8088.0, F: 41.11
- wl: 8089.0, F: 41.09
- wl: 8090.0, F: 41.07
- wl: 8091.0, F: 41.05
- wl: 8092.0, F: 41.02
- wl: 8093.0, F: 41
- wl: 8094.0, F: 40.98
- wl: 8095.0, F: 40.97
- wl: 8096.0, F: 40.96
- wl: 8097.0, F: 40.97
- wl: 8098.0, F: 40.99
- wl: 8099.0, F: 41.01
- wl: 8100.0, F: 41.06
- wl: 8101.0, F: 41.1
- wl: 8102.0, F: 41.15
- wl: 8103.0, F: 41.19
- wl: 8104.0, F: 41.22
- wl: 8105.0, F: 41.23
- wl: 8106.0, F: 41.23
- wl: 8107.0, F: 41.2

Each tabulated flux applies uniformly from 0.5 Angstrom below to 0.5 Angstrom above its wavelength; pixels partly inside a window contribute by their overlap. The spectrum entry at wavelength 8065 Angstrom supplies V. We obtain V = 41.79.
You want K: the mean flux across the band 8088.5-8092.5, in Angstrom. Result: 41.1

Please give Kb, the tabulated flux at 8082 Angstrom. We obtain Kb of 41.12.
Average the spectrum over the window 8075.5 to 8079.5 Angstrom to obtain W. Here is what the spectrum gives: 41.1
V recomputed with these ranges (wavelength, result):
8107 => 41.2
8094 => 40.98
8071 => 41.3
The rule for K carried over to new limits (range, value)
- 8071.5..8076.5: 41.1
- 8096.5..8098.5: 41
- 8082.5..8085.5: 41.1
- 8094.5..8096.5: 41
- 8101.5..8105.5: 41.2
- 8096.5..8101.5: 41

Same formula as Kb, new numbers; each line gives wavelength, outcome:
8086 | 41.13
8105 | 41.23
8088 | 41.11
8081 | 41.11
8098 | 40.99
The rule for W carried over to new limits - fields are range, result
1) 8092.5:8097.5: 41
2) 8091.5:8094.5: 41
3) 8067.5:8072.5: 41.4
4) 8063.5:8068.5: 41.7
